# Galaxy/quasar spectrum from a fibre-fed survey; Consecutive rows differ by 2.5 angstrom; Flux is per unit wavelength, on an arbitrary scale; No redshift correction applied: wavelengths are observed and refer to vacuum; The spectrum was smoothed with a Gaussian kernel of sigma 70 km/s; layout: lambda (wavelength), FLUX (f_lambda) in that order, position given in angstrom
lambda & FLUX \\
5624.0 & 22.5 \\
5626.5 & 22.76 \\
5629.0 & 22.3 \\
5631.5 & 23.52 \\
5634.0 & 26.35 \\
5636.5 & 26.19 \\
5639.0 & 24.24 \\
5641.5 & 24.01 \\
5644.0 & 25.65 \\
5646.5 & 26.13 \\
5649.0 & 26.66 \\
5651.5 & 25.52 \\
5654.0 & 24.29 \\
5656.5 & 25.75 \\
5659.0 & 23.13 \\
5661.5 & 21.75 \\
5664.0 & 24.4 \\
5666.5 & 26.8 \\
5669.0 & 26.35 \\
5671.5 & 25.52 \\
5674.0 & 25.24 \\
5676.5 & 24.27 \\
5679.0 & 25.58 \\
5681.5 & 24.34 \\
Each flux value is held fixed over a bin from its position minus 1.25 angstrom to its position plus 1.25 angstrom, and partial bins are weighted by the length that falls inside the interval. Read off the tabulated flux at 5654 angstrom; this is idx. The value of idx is 24.29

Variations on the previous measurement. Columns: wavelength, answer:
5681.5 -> 24.34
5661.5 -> 21.75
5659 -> 23.13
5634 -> 26.35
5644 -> 25.65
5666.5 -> 26.8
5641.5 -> 24.01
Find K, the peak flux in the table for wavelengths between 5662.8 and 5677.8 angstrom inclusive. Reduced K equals 26.8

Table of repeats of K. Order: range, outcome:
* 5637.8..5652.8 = 26.66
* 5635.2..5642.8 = 26.19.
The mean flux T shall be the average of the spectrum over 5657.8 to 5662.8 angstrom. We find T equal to 22.5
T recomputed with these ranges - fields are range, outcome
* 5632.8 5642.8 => 25.2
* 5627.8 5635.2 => 24.1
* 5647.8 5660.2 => 25.1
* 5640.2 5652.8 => 25.6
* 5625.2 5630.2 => 22.5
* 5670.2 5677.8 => 25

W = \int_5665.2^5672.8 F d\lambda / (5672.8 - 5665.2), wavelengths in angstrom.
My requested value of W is 26.2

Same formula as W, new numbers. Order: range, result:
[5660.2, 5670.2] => 24.8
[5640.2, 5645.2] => 24.8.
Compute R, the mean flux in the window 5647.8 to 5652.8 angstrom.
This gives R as 26.1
